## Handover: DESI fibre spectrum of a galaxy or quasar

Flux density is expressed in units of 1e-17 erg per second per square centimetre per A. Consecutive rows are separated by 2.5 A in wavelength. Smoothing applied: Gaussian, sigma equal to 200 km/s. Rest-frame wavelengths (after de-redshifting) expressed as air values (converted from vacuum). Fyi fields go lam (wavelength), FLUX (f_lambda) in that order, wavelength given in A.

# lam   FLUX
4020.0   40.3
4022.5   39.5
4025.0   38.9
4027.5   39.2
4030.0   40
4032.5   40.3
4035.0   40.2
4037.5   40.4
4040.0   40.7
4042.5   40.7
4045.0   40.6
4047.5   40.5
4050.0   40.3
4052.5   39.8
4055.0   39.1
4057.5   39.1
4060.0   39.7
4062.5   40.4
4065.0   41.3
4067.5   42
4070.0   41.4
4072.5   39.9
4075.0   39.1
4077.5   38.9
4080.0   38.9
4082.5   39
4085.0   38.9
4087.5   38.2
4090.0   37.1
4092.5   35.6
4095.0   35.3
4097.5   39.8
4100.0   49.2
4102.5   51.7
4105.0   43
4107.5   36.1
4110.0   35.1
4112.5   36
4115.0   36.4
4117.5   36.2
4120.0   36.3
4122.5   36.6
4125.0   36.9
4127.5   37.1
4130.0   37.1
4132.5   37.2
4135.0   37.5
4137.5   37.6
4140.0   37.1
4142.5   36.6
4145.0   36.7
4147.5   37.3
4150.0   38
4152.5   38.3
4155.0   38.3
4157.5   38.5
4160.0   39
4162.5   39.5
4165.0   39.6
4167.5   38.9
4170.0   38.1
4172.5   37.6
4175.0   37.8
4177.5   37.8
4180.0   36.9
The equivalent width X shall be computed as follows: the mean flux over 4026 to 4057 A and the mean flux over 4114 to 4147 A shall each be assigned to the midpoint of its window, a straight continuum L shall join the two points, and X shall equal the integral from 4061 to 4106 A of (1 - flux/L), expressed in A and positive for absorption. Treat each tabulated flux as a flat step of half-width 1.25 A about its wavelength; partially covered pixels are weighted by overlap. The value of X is -2.3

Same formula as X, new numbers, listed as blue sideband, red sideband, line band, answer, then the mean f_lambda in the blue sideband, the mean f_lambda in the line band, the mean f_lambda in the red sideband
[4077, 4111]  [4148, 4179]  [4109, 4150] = 2.43 A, 39.8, 36.8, 38.4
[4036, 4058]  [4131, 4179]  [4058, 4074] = -0.36 A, 40.2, 40.7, 38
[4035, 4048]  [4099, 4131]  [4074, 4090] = 0.40 A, 40.5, 38.7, 39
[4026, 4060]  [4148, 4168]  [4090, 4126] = 0.43 A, 40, 38.8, 38.7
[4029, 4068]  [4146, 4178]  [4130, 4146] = 0.68 A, 40.3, 37.1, 38.4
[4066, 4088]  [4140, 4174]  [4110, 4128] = 1.15 A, 39.7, 36.4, 38.1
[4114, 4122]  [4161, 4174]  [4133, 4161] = 0.03 A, 36.3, 37.7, 38.7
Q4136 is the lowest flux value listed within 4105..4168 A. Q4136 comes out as 35.1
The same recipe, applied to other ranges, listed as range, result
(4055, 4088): 38.2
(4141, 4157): 36.6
